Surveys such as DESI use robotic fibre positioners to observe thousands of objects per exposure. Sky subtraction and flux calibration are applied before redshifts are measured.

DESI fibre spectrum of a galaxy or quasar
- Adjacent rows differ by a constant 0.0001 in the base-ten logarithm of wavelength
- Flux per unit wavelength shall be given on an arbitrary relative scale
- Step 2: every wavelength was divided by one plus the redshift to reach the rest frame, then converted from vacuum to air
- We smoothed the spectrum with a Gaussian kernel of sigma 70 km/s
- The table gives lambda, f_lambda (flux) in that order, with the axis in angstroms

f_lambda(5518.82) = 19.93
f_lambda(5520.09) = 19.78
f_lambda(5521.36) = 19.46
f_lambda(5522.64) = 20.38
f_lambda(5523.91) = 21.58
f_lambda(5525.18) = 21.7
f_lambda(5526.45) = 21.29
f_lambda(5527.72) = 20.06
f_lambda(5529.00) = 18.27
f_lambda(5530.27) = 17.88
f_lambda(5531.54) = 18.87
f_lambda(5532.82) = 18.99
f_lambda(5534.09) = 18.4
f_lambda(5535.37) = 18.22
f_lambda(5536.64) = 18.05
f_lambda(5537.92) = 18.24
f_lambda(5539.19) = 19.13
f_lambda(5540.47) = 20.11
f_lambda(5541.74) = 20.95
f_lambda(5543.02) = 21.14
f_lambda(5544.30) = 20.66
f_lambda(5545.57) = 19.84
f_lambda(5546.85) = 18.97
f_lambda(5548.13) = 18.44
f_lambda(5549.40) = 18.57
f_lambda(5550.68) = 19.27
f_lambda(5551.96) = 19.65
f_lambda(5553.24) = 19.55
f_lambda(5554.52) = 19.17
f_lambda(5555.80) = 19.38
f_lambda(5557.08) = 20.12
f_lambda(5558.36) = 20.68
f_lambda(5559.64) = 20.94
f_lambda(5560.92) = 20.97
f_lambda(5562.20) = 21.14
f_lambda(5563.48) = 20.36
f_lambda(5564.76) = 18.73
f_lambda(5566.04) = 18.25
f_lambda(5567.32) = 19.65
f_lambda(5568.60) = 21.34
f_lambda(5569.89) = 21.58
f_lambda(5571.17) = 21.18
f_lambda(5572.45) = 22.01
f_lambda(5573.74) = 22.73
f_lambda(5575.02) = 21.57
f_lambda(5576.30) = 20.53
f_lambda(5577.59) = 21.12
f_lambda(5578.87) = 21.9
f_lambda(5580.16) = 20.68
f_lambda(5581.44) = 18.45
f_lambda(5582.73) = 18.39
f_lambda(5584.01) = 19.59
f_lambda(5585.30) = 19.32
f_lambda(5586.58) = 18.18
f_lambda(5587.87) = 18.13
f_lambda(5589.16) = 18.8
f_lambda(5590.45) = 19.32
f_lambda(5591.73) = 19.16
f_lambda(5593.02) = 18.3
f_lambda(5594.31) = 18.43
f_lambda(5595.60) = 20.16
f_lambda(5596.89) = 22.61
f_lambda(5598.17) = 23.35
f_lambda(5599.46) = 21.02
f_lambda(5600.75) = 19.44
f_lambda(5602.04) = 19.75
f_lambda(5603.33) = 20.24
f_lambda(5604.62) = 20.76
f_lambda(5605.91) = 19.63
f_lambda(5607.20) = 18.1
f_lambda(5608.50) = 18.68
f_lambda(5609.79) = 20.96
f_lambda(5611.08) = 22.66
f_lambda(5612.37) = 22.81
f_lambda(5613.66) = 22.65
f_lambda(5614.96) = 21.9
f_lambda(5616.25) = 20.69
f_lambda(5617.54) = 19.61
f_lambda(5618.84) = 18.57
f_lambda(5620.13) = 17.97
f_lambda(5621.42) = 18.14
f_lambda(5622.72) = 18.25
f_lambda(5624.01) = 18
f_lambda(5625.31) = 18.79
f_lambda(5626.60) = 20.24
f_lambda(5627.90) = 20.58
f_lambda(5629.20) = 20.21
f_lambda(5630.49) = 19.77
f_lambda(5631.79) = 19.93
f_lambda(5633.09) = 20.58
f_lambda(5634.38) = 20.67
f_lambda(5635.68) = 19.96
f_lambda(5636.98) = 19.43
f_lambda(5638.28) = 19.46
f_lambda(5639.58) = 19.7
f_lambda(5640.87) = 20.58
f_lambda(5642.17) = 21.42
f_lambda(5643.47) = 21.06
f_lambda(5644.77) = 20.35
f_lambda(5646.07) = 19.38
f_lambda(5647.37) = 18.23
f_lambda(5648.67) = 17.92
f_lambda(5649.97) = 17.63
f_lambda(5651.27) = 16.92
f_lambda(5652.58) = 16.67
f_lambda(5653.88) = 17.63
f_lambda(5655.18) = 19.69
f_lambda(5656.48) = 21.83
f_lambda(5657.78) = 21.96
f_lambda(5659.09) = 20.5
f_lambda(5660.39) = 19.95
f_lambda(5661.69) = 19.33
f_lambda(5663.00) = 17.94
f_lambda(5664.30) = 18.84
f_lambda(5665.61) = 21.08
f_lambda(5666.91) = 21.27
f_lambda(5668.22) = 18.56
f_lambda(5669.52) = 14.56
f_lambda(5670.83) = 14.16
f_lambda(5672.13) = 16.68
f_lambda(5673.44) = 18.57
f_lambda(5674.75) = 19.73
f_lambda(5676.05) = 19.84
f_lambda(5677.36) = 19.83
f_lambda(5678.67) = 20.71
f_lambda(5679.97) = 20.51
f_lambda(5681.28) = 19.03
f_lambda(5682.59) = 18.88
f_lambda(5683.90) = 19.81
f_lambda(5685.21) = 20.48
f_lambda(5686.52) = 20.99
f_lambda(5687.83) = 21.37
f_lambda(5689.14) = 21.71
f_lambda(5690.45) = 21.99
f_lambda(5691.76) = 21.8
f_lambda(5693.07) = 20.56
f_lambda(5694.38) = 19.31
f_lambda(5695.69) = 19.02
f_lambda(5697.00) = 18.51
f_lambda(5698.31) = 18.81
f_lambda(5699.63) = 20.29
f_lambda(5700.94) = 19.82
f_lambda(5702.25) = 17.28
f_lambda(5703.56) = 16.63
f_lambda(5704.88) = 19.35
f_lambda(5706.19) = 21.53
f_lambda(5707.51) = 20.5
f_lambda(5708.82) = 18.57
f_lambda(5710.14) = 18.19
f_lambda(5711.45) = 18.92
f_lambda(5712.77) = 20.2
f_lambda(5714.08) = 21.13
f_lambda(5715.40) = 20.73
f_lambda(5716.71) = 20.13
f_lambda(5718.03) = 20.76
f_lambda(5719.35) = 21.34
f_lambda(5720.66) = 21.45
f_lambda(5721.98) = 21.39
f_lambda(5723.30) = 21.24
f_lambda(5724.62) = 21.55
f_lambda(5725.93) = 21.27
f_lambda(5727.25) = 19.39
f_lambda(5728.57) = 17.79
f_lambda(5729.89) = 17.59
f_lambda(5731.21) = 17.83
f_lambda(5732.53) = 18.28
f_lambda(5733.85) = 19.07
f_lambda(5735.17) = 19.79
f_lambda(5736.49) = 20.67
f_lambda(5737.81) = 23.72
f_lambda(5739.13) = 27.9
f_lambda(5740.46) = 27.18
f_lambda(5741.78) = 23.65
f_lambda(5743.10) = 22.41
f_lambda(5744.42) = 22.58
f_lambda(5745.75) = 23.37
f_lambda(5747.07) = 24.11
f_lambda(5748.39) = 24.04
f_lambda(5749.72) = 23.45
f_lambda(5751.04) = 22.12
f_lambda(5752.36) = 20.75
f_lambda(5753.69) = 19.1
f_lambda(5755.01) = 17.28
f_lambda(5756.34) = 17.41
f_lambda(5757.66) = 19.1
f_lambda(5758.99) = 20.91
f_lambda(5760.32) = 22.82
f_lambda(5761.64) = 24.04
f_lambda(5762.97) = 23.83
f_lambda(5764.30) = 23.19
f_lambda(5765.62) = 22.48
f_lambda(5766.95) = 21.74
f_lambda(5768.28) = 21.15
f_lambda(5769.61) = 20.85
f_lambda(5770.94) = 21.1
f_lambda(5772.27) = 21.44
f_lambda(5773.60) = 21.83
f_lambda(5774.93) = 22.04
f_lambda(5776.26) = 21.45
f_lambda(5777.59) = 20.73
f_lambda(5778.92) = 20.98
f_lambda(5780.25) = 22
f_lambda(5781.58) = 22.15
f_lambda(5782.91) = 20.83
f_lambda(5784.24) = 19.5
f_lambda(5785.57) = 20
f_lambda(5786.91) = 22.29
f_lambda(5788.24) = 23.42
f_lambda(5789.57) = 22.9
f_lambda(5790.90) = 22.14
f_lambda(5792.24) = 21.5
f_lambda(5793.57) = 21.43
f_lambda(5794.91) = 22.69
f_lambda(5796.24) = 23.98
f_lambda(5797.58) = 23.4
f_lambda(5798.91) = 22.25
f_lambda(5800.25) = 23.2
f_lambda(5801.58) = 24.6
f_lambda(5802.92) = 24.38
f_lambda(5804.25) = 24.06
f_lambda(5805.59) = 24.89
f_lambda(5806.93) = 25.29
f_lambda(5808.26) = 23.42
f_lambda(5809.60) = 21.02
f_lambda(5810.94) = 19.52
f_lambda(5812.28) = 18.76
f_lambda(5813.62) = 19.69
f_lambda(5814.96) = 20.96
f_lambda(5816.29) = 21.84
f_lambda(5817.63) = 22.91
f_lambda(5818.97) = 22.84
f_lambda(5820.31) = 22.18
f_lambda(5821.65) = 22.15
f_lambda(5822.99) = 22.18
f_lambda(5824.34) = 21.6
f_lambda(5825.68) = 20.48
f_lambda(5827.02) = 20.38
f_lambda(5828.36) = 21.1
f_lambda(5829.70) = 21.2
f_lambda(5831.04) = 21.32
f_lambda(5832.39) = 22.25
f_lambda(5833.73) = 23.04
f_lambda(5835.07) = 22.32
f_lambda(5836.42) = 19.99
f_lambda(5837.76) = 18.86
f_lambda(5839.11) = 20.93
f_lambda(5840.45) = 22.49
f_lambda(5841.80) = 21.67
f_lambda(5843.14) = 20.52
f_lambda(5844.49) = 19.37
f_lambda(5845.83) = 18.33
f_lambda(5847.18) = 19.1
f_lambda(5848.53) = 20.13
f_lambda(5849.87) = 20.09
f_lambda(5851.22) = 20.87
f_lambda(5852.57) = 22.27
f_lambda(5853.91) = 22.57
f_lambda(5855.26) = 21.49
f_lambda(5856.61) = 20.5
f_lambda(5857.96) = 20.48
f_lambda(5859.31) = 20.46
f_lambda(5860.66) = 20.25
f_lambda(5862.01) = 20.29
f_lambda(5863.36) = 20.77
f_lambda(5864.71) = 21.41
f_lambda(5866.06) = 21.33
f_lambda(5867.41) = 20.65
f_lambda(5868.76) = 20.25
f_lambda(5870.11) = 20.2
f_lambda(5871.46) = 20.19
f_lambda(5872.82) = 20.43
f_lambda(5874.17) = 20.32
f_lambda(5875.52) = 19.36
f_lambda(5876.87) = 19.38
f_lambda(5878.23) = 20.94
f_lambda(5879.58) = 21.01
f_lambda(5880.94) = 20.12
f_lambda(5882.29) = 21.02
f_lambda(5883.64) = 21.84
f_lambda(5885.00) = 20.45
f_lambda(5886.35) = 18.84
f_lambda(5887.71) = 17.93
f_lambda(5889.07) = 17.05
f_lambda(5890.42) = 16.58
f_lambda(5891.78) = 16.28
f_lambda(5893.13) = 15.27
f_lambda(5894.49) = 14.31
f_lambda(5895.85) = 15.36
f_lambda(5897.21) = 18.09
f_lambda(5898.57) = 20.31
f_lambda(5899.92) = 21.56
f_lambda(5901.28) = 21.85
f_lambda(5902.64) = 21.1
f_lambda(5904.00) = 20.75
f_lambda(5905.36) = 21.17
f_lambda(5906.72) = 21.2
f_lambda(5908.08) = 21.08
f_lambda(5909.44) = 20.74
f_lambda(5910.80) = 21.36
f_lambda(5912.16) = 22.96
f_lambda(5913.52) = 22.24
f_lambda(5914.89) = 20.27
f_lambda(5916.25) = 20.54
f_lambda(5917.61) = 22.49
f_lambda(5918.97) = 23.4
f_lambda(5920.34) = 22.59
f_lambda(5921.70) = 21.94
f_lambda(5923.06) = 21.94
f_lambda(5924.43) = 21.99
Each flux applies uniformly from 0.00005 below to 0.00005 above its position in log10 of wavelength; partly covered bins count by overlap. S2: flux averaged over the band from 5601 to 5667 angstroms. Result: 19.8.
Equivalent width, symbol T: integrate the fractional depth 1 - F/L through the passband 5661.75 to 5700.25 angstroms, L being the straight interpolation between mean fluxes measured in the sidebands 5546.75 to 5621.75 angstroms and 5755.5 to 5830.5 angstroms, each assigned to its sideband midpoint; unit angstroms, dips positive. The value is 2.67 angstroms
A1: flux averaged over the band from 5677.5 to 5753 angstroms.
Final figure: 20.7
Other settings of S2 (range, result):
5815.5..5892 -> 20.6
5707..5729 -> 20.3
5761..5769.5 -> 22.6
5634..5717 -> 19.5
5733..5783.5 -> 21.9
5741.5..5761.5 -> 21.6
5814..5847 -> 21.2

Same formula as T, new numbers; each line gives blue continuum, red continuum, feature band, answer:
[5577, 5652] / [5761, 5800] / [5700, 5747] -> 1.2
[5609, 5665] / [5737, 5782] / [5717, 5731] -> 0.8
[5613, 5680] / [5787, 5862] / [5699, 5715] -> 0.6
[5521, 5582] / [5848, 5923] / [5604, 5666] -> 1.1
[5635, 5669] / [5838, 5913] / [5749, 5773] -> -1.8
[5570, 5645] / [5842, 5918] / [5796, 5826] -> -3.4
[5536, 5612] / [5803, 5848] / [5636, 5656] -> 1.3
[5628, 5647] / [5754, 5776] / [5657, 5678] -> 1.5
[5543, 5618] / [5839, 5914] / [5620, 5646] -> 0.5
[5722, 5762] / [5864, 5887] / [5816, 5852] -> -0.7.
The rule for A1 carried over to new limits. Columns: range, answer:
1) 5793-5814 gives 22.7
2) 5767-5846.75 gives 21.7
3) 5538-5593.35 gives 19.9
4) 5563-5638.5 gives 20.1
